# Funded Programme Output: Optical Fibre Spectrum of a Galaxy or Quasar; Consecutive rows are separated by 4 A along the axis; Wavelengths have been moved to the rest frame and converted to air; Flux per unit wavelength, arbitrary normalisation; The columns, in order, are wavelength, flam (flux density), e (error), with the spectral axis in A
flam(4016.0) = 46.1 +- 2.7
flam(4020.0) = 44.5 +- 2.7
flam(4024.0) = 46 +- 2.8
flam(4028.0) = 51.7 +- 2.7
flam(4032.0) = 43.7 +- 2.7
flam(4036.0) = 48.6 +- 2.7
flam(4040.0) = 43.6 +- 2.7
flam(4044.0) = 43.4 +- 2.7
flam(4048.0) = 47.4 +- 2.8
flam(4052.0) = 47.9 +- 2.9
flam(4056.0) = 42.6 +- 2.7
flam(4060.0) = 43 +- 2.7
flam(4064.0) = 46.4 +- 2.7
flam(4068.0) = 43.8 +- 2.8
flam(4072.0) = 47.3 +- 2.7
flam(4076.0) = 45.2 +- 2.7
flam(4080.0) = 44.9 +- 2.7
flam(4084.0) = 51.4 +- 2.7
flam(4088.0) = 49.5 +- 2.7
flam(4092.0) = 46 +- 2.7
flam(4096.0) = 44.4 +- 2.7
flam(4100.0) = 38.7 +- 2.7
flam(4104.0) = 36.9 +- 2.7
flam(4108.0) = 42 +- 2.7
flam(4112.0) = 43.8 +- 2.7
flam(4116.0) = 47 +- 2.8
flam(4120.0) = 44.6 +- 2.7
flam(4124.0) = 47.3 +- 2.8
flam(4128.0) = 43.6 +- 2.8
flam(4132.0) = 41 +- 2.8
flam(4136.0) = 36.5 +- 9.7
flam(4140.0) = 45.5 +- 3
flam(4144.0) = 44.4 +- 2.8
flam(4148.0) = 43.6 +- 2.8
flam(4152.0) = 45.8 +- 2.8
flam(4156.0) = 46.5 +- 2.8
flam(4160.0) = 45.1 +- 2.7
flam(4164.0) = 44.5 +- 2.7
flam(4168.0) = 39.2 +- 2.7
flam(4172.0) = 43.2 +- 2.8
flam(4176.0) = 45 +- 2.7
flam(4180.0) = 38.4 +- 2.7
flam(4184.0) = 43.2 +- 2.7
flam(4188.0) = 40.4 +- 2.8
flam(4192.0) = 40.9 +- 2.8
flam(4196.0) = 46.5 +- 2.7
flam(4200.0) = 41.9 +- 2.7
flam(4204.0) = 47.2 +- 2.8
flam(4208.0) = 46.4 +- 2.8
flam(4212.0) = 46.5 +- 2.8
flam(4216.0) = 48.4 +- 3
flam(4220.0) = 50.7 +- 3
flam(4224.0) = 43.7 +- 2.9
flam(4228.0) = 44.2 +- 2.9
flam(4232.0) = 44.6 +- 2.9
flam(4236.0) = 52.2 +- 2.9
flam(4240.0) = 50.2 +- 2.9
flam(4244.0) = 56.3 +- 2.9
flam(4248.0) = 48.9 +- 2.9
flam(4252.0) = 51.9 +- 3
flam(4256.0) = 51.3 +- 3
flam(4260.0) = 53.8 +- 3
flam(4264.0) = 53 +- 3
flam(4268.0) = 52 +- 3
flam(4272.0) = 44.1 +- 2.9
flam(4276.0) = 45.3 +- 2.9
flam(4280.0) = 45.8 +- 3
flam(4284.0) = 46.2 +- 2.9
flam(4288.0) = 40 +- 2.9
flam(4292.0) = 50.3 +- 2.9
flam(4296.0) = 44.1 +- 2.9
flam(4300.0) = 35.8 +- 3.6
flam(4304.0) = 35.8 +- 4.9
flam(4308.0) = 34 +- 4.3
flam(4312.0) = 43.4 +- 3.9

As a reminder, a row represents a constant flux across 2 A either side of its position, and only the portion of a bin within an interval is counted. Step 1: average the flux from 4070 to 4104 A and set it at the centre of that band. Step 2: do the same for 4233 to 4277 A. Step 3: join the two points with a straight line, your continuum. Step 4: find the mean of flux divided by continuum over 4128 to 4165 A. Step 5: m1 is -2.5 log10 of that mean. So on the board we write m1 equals 0.09 mag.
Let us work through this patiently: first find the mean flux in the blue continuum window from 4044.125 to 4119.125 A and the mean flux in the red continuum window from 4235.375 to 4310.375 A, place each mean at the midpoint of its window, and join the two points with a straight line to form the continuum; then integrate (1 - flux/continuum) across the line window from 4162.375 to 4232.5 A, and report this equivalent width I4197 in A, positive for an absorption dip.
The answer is 2.9 A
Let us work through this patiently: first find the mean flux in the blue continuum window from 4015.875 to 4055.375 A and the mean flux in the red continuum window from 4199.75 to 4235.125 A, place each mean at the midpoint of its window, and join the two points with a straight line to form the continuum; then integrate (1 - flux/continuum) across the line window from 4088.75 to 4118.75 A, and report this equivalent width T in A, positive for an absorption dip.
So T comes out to 2.1 A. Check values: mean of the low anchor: 46.2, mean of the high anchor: 46.4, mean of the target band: 43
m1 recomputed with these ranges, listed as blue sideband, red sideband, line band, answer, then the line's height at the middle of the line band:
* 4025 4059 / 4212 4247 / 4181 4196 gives 0.15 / 48.1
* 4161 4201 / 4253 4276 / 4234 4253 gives -0.08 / 48.4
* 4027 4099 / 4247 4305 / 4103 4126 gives 0.05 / 46.1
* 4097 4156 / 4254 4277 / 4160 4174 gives 0.06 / 45.1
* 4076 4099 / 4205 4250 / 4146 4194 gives 0.11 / 47.7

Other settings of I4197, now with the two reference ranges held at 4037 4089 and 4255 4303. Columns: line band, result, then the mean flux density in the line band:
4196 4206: 0.3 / 44.9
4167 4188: 2.0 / 41.8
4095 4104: 1.1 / 40.2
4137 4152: 0.6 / 44.1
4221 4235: 0.3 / 45.2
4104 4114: 0.9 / 41.7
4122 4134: 0.5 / 44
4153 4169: 0.7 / 44.2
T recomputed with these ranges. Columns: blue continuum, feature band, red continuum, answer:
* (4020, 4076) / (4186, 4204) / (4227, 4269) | 2.4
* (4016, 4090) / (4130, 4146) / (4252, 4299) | 1.7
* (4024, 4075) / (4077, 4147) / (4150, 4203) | 0.8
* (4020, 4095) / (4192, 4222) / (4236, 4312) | 0.1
